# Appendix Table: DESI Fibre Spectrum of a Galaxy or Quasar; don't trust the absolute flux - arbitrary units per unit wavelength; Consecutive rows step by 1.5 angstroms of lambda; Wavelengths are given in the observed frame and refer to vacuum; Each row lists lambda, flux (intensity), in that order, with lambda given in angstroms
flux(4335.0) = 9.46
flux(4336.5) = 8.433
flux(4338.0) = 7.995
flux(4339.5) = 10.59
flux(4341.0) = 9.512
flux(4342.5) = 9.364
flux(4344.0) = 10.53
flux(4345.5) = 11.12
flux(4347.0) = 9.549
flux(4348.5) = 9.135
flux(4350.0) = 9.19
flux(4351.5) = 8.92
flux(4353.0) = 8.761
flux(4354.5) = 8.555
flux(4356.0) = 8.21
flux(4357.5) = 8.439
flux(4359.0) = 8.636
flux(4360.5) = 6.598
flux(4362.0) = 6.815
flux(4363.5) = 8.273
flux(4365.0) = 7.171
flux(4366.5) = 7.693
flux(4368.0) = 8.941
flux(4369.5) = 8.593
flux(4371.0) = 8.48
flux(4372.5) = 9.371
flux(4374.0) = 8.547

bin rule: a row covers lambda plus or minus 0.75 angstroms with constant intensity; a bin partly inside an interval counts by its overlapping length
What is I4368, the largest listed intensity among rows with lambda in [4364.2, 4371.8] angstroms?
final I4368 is 8.941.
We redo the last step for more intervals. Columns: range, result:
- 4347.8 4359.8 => 9.19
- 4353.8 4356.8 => 8.555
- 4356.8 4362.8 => 8.636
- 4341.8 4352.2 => 11.12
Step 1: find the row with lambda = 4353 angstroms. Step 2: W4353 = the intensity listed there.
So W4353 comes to 8.761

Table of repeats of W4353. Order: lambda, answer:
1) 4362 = 6.815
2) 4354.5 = 8.555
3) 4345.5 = 11.12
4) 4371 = 8.48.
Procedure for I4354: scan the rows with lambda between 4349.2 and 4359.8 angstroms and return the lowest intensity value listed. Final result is 8.21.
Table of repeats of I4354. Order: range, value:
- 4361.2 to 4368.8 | 6.815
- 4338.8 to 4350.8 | 9.135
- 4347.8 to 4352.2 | 8.92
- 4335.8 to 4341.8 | 7.995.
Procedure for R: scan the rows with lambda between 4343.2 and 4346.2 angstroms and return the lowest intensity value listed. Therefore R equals 10.53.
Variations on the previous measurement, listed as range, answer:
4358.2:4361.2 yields 6.598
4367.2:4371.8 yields 8.48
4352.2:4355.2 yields 8.555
